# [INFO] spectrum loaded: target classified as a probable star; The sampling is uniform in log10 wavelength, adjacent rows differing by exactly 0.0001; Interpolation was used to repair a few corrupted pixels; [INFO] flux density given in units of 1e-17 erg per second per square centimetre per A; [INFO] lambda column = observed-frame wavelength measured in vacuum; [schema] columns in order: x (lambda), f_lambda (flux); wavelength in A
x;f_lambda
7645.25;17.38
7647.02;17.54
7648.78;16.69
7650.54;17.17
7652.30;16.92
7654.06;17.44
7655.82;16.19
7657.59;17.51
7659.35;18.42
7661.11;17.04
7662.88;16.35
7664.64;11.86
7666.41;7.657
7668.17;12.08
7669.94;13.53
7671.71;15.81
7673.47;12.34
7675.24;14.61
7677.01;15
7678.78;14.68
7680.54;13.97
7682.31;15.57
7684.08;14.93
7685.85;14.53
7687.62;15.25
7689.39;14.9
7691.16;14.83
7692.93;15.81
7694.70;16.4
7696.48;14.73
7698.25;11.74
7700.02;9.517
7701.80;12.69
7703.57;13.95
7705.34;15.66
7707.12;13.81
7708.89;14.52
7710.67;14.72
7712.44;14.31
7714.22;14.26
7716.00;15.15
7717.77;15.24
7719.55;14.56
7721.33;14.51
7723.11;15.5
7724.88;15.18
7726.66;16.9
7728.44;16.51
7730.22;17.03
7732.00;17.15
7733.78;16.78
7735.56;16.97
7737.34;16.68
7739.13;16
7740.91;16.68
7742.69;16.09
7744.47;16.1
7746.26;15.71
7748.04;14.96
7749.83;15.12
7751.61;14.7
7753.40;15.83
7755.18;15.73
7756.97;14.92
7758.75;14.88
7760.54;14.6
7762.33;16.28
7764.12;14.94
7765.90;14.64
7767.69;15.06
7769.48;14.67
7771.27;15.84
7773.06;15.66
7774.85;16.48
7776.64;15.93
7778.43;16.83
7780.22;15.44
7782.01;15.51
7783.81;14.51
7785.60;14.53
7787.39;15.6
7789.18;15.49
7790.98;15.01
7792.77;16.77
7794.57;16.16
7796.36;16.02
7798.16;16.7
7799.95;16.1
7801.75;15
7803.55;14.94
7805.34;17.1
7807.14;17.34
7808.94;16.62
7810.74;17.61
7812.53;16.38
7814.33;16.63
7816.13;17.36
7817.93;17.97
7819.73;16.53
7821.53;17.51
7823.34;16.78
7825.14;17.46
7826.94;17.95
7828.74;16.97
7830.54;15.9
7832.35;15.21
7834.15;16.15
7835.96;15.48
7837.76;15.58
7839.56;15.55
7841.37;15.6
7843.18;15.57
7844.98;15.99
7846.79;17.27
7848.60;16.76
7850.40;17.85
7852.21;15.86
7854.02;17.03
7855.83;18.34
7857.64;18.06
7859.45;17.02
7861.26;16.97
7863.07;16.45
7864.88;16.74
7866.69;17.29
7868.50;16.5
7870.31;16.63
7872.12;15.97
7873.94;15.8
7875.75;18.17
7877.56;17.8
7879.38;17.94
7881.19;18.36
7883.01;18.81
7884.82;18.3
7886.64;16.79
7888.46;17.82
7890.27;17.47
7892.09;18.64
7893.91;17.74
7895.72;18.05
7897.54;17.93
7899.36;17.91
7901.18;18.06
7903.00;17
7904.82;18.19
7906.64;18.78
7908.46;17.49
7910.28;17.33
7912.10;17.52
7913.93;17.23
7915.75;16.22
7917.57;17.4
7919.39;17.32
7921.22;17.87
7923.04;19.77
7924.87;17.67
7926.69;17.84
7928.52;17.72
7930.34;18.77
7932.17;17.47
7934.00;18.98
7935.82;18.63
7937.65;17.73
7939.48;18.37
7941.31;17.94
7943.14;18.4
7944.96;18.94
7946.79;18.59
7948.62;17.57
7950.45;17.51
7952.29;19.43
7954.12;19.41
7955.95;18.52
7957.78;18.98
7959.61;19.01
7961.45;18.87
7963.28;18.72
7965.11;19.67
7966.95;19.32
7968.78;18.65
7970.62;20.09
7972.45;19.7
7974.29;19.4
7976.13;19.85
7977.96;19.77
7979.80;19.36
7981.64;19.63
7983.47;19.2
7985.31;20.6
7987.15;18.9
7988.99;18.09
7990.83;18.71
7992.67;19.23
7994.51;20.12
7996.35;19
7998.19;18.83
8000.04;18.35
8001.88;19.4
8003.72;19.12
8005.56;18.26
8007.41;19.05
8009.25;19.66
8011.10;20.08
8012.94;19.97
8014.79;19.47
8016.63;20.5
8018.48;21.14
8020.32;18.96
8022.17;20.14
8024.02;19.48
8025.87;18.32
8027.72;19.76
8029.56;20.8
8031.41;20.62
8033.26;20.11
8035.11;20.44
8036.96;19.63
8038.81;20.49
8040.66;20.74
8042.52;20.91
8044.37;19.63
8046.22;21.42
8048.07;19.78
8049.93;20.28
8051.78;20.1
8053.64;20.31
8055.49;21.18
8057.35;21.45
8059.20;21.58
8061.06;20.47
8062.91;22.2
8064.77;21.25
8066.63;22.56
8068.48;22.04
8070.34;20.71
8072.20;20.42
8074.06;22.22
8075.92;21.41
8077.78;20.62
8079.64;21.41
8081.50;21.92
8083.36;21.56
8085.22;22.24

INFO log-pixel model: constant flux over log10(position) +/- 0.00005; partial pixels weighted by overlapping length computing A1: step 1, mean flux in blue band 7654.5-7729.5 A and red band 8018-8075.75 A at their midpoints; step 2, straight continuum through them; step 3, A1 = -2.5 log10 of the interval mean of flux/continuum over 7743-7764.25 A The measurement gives 0.02 mag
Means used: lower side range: 14.6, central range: 15.3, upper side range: 20.6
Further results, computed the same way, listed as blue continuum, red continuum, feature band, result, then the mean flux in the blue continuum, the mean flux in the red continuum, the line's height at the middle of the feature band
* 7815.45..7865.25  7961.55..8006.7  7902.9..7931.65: 0.02 mag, 16.7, 19.2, 18.1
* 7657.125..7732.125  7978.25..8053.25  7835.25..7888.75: 0.02 mag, 14.6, 19.7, 17.3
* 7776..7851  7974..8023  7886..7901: -0.01 mag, 16.3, 19.4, 17.6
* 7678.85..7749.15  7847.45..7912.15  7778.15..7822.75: 0.01 mag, 15.1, 17.5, 16.4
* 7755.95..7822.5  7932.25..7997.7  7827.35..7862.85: 0.03 mag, 15.9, 19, 16.9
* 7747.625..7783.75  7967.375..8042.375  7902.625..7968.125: 0.01 mag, 15.4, 19.6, 18.4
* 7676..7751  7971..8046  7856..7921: 0.02 mag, 15.1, 19.7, 17.8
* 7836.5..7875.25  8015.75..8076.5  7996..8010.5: 0.04 mag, 16.6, 20.6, 19.7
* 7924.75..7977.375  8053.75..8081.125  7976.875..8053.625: 0.03 mag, 18.7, 21.4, 20.2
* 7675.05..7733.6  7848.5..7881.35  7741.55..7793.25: 0.02 mag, 14.8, 17.1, 15.7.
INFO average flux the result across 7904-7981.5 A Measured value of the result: 18.5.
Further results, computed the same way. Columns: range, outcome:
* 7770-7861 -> 16.4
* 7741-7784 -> 15.5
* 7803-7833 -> 16.9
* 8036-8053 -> 20.3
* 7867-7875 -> 16.3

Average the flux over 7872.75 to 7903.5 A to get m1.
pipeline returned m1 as 17.8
